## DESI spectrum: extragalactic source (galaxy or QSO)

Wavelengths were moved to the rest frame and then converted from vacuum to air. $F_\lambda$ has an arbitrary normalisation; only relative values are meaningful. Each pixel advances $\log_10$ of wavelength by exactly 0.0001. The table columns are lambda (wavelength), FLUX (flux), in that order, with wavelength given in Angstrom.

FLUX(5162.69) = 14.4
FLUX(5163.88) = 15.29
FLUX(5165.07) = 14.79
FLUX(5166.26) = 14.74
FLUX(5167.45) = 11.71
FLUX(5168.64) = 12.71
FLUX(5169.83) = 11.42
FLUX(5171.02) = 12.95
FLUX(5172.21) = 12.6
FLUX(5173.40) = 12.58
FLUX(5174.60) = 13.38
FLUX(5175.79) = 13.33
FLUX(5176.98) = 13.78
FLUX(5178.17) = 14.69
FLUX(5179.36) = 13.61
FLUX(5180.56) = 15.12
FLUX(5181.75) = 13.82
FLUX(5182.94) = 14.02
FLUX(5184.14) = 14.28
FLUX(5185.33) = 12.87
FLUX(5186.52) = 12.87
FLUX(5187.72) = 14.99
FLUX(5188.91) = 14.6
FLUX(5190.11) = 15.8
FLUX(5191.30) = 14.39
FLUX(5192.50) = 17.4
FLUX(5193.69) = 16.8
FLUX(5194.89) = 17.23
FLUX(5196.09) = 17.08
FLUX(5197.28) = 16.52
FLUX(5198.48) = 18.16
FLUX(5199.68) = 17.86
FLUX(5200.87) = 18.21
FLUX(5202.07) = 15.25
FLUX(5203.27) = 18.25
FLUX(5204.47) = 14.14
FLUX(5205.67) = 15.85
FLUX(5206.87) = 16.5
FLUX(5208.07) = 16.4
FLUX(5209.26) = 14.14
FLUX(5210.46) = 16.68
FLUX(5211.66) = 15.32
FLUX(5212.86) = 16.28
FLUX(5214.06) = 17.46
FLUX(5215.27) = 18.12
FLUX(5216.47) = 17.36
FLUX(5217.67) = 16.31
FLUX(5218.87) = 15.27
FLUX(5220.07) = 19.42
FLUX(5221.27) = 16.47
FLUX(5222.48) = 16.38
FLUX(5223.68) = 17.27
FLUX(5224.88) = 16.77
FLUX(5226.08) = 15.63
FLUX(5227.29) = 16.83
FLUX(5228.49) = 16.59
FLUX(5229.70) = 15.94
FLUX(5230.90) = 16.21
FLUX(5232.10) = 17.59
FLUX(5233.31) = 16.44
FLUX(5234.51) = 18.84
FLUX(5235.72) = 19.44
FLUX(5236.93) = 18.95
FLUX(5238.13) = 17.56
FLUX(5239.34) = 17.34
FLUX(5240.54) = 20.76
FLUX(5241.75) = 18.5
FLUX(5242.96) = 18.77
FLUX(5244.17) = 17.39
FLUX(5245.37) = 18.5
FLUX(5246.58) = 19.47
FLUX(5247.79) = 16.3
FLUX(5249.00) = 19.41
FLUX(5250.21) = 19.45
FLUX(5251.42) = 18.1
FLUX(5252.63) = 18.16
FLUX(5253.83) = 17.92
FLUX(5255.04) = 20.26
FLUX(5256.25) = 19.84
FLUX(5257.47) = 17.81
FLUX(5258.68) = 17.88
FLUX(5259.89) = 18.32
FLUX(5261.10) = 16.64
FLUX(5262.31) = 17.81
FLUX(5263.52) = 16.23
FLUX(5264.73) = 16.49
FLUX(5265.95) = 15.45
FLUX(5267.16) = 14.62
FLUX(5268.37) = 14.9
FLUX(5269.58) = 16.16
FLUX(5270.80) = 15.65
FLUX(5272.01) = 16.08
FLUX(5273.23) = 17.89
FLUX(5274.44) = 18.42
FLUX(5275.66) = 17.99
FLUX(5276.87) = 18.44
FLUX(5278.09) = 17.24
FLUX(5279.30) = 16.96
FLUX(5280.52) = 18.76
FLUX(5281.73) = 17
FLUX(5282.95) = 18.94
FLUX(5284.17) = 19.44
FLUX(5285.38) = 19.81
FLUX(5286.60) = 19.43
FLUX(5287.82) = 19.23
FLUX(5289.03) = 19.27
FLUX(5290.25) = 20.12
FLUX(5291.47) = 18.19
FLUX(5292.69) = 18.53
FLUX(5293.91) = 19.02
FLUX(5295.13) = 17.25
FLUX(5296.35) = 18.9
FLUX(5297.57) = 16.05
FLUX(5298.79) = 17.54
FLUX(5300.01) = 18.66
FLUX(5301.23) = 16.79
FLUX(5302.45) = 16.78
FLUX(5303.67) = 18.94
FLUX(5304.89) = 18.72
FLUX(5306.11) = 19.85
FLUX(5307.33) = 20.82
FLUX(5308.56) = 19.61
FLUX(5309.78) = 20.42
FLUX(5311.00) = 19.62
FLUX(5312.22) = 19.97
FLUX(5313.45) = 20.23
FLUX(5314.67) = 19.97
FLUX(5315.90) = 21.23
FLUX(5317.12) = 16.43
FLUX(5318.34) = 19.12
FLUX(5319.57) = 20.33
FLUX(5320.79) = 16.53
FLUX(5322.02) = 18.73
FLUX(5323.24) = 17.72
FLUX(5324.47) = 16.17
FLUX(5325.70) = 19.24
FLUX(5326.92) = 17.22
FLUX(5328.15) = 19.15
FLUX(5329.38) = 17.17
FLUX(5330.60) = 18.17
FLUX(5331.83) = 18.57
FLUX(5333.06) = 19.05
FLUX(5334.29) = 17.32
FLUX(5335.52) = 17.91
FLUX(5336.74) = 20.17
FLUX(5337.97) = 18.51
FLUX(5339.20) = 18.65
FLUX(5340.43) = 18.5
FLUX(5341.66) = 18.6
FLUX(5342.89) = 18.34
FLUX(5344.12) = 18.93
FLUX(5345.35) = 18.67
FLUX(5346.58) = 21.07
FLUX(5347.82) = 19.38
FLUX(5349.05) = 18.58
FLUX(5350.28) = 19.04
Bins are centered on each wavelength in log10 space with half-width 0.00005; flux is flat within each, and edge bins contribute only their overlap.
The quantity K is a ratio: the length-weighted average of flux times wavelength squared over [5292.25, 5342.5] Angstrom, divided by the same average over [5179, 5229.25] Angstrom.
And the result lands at 1.2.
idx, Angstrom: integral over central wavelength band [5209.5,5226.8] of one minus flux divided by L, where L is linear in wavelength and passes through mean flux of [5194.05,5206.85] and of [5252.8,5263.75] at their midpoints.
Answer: 0.5 Angstrom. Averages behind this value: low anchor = 16.8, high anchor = 18.2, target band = 16.7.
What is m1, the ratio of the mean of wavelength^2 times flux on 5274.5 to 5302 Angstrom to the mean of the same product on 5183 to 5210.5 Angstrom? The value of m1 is 1.20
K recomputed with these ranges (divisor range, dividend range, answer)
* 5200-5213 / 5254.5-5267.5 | 1.10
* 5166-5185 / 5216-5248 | 1.34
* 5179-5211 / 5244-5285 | 1.16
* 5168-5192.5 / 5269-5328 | 1.40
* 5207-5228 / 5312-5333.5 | 1.16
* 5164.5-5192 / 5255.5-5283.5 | 1.30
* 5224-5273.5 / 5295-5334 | 1.09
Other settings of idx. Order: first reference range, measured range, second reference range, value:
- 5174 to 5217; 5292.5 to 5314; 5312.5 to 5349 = -0.85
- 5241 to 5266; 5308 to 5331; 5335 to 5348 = -0.06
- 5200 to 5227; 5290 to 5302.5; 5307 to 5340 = 0.18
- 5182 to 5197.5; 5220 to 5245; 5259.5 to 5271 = -2.78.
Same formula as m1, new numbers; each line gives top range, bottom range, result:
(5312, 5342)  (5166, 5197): 1.38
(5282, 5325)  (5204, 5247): 1.13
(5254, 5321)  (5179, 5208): 1.21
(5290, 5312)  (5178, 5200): 1.27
